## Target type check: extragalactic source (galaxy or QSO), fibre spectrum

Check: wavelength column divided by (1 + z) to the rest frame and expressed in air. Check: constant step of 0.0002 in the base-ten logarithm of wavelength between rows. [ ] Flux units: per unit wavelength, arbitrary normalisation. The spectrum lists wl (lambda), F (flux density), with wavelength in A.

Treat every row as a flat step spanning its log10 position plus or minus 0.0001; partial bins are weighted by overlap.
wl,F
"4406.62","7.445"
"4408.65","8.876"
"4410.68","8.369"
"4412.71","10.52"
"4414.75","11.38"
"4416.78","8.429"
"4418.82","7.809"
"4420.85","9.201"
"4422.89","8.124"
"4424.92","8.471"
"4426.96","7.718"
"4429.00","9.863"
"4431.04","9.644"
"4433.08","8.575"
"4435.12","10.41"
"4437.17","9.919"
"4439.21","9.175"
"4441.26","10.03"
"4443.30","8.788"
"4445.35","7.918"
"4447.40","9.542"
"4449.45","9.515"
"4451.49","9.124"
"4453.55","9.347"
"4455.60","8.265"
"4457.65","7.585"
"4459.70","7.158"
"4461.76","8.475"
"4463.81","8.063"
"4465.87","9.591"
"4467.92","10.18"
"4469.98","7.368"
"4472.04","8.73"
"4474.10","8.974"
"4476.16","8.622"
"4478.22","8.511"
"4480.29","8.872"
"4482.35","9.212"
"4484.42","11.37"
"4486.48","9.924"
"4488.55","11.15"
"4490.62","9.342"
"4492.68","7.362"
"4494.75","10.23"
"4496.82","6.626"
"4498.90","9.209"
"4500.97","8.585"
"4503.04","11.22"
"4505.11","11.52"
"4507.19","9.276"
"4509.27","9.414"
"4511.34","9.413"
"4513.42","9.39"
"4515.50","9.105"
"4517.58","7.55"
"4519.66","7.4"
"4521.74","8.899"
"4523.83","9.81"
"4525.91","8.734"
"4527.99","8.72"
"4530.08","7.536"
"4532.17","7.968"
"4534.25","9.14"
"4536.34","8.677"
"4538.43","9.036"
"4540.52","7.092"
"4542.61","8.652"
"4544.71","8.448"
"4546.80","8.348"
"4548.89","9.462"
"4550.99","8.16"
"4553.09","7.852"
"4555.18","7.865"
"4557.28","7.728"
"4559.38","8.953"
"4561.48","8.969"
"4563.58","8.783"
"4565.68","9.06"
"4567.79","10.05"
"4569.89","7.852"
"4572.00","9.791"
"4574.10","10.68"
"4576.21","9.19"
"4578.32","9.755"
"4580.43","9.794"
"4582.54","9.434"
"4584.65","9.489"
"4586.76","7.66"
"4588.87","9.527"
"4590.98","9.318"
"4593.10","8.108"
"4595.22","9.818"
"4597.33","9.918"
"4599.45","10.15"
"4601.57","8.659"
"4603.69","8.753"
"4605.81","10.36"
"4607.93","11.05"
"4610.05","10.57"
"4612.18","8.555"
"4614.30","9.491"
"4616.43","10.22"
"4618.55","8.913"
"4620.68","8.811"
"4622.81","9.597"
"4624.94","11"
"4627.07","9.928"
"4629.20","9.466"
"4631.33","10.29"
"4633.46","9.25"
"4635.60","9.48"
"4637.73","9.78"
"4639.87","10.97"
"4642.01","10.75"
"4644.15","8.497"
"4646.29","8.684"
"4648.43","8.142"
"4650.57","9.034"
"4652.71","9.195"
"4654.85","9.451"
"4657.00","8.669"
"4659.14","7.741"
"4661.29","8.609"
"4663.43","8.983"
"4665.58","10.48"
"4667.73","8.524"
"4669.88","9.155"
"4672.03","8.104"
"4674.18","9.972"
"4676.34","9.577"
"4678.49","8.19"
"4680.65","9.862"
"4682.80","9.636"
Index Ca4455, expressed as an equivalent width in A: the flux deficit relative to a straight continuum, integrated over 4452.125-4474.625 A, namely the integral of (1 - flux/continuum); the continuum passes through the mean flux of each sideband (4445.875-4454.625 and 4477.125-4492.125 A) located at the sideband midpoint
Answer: 2.2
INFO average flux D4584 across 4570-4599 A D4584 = 9.39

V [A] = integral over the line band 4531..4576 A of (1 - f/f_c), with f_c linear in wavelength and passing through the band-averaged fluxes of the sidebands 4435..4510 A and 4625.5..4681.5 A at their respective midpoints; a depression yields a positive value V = 2.4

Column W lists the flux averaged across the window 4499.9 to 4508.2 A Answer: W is 10.2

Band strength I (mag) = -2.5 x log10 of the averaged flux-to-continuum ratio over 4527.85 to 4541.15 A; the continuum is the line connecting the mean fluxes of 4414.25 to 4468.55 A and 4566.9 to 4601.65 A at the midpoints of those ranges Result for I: 0.11 mag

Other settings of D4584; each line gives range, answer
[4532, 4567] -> 8.51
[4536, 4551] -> 8.5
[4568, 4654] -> 9.5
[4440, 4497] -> 8.96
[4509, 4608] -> 8.93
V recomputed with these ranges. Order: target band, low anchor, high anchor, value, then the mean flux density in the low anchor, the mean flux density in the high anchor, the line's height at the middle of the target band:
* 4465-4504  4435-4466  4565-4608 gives -0.9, 8.87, 9.41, 9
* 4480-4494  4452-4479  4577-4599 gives -1.6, 8.54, 9.31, 8.67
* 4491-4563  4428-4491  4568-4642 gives 4.8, 9.13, 9.6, 9.35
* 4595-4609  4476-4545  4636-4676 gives -1.1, 9.01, 9.16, 9.11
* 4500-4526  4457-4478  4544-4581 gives -1.7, 8.49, 8.92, 8.7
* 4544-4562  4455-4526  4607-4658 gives 1.7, 9.01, 9.57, 9.26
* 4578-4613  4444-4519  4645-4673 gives -2.2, 9.04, 8.83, 8.91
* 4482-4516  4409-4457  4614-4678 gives -1.4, 9.12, 9.35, 9.19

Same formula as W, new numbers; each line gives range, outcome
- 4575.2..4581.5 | 9.58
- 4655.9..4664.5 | 8.51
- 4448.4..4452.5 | 9.34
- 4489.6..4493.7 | 8.37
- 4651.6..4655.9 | 9.33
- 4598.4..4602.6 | 9.4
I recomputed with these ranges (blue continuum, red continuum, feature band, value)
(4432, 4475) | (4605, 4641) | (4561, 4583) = 0.02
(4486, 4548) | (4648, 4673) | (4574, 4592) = -0.06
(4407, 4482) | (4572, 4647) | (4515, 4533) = 0.10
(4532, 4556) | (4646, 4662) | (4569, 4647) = -0.12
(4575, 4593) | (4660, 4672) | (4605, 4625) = -0.07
